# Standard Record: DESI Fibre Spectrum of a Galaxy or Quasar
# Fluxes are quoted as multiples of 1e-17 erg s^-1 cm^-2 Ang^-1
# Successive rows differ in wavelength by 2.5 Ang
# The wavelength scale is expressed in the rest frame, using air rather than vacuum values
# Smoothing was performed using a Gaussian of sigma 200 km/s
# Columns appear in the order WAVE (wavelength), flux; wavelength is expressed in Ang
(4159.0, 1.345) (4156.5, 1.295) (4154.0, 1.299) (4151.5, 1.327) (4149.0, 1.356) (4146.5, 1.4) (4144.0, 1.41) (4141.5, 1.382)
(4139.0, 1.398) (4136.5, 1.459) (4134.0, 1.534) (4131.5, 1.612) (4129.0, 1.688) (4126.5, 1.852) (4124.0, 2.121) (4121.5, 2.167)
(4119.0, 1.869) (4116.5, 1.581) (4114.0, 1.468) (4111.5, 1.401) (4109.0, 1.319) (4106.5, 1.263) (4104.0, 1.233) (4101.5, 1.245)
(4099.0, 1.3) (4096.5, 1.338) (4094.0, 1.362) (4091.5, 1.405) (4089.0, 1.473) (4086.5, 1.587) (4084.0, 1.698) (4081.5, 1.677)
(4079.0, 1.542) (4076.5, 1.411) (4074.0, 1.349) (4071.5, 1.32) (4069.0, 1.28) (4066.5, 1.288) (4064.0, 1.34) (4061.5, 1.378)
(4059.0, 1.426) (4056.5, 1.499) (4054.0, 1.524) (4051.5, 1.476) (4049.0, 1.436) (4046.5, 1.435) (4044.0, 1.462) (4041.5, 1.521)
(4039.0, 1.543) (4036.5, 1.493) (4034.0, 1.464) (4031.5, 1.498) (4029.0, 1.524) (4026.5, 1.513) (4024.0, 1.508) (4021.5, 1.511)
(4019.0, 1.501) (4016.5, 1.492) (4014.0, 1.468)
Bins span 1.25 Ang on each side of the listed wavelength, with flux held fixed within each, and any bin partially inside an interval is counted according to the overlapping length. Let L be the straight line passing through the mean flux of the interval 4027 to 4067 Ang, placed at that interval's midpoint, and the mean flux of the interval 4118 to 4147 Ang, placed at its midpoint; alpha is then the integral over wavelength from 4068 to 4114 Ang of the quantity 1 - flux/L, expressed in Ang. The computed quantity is 4.7 Ang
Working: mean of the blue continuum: 1.46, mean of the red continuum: 1.66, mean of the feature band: 1.4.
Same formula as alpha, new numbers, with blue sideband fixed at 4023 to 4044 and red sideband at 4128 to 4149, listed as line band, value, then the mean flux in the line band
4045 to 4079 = 2.1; 1.4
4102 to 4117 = 1.2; 1.36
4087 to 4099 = 0.7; 1.4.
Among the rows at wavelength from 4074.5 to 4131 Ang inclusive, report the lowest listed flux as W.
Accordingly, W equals 1.233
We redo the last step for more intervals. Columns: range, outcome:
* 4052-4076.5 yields 1.28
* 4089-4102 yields 1.245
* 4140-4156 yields 1.299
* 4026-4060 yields 1.426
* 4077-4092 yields 1.405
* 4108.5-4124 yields 1.319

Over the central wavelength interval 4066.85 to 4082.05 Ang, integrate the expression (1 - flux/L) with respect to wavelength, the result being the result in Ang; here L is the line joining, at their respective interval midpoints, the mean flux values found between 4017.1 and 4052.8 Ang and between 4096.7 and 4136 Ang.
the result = 1.2 Ang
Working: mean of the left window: 1.49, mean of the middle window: 1.41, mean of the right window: 1.57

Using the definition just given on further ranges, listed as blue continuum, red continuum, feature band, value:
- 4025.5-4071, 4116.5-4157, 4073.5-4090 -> -0.5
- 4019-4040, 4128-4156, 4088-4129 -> -2.1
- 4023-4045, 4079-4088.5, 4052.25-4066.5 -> 1.3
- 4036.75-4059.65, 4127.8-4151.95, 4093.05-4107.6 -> 1.8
